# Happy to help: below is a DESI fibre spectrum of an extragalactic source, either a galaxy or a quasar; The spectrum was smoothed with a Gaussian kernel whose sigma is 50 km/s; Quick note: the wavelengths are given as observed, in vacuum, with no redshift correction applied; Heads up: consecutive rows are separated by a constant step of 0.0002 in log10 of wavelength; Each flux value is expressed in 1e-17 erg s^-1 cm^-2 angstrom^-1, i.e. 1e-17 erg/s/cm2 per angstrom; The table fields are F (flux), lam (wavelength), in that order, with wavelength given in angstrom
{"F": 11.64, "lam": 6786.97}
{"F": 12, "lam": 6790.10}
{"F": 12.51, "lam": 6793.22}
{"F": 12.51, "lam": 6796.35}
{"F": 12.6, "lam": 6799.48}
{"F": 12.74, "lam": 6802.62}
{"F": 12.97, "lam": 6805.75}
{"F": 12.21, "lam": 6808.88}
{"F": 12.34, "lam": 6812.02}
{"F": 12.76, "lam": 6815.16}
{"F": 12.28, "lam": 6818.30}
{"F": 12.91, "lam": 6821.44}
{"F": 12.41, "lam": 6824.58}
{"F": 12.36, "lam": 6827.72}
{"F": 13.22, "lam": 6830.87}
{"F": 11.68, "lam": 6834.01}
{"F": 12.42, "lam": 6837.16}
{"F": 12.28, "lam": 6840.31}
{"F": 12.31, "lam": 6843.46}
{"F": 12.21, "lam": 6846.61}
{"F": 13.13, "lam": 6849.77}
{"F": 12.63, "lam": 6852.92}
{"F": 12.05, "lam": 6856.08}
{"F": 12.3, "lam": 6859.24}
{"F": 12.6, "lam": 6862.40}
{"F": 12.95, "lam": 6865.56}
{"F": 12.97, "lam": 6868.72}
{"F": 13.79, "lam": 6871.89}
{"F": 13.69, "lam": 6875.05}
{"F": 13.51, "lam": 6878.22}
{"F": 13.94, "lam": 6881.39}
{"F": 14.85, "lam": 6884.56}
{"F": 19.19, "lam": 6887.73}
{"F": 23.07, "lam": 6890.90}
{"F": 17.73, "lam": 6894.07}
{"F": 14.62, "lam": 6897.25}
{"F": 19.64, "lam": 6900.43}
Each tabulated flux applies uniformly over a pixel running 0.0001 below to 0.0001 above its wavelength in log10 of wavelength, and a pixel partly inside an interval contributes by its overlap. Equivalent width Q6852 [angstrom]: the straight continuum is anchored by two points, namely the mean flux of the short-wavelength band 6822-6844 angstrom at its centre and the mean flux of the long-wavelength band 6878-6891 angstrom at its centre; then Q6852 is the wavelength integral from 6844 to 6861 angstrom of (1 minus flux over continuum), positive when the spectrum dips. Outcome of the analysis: 1.8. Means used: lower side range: 12.4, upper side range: 16.6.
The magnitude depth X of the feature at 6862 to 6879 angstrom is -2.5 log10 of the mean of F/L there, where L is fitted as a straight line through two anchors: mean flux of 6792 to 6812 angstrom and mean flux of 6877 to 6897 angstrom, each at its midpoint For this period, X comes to 0.21 mag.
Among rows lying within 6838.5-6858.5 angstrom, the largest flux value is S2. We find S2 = 13.13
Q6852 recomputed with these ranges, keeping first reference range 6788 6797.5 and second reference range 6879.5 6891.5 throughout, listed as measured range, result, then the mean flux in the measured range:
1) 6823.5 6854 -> 4.69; 12.5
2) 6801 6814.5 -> 0.53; 12.6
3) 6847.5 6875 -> 5.35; 12.8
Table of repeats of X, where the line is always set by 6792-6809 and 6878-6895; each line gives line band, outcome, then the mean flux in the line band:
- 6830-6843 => 0.18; 12.4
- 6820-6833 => 0.11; 12.7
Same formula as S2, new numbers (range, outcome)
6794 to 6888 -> 19.19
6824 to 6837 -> 13.22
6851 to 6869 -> 12.97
